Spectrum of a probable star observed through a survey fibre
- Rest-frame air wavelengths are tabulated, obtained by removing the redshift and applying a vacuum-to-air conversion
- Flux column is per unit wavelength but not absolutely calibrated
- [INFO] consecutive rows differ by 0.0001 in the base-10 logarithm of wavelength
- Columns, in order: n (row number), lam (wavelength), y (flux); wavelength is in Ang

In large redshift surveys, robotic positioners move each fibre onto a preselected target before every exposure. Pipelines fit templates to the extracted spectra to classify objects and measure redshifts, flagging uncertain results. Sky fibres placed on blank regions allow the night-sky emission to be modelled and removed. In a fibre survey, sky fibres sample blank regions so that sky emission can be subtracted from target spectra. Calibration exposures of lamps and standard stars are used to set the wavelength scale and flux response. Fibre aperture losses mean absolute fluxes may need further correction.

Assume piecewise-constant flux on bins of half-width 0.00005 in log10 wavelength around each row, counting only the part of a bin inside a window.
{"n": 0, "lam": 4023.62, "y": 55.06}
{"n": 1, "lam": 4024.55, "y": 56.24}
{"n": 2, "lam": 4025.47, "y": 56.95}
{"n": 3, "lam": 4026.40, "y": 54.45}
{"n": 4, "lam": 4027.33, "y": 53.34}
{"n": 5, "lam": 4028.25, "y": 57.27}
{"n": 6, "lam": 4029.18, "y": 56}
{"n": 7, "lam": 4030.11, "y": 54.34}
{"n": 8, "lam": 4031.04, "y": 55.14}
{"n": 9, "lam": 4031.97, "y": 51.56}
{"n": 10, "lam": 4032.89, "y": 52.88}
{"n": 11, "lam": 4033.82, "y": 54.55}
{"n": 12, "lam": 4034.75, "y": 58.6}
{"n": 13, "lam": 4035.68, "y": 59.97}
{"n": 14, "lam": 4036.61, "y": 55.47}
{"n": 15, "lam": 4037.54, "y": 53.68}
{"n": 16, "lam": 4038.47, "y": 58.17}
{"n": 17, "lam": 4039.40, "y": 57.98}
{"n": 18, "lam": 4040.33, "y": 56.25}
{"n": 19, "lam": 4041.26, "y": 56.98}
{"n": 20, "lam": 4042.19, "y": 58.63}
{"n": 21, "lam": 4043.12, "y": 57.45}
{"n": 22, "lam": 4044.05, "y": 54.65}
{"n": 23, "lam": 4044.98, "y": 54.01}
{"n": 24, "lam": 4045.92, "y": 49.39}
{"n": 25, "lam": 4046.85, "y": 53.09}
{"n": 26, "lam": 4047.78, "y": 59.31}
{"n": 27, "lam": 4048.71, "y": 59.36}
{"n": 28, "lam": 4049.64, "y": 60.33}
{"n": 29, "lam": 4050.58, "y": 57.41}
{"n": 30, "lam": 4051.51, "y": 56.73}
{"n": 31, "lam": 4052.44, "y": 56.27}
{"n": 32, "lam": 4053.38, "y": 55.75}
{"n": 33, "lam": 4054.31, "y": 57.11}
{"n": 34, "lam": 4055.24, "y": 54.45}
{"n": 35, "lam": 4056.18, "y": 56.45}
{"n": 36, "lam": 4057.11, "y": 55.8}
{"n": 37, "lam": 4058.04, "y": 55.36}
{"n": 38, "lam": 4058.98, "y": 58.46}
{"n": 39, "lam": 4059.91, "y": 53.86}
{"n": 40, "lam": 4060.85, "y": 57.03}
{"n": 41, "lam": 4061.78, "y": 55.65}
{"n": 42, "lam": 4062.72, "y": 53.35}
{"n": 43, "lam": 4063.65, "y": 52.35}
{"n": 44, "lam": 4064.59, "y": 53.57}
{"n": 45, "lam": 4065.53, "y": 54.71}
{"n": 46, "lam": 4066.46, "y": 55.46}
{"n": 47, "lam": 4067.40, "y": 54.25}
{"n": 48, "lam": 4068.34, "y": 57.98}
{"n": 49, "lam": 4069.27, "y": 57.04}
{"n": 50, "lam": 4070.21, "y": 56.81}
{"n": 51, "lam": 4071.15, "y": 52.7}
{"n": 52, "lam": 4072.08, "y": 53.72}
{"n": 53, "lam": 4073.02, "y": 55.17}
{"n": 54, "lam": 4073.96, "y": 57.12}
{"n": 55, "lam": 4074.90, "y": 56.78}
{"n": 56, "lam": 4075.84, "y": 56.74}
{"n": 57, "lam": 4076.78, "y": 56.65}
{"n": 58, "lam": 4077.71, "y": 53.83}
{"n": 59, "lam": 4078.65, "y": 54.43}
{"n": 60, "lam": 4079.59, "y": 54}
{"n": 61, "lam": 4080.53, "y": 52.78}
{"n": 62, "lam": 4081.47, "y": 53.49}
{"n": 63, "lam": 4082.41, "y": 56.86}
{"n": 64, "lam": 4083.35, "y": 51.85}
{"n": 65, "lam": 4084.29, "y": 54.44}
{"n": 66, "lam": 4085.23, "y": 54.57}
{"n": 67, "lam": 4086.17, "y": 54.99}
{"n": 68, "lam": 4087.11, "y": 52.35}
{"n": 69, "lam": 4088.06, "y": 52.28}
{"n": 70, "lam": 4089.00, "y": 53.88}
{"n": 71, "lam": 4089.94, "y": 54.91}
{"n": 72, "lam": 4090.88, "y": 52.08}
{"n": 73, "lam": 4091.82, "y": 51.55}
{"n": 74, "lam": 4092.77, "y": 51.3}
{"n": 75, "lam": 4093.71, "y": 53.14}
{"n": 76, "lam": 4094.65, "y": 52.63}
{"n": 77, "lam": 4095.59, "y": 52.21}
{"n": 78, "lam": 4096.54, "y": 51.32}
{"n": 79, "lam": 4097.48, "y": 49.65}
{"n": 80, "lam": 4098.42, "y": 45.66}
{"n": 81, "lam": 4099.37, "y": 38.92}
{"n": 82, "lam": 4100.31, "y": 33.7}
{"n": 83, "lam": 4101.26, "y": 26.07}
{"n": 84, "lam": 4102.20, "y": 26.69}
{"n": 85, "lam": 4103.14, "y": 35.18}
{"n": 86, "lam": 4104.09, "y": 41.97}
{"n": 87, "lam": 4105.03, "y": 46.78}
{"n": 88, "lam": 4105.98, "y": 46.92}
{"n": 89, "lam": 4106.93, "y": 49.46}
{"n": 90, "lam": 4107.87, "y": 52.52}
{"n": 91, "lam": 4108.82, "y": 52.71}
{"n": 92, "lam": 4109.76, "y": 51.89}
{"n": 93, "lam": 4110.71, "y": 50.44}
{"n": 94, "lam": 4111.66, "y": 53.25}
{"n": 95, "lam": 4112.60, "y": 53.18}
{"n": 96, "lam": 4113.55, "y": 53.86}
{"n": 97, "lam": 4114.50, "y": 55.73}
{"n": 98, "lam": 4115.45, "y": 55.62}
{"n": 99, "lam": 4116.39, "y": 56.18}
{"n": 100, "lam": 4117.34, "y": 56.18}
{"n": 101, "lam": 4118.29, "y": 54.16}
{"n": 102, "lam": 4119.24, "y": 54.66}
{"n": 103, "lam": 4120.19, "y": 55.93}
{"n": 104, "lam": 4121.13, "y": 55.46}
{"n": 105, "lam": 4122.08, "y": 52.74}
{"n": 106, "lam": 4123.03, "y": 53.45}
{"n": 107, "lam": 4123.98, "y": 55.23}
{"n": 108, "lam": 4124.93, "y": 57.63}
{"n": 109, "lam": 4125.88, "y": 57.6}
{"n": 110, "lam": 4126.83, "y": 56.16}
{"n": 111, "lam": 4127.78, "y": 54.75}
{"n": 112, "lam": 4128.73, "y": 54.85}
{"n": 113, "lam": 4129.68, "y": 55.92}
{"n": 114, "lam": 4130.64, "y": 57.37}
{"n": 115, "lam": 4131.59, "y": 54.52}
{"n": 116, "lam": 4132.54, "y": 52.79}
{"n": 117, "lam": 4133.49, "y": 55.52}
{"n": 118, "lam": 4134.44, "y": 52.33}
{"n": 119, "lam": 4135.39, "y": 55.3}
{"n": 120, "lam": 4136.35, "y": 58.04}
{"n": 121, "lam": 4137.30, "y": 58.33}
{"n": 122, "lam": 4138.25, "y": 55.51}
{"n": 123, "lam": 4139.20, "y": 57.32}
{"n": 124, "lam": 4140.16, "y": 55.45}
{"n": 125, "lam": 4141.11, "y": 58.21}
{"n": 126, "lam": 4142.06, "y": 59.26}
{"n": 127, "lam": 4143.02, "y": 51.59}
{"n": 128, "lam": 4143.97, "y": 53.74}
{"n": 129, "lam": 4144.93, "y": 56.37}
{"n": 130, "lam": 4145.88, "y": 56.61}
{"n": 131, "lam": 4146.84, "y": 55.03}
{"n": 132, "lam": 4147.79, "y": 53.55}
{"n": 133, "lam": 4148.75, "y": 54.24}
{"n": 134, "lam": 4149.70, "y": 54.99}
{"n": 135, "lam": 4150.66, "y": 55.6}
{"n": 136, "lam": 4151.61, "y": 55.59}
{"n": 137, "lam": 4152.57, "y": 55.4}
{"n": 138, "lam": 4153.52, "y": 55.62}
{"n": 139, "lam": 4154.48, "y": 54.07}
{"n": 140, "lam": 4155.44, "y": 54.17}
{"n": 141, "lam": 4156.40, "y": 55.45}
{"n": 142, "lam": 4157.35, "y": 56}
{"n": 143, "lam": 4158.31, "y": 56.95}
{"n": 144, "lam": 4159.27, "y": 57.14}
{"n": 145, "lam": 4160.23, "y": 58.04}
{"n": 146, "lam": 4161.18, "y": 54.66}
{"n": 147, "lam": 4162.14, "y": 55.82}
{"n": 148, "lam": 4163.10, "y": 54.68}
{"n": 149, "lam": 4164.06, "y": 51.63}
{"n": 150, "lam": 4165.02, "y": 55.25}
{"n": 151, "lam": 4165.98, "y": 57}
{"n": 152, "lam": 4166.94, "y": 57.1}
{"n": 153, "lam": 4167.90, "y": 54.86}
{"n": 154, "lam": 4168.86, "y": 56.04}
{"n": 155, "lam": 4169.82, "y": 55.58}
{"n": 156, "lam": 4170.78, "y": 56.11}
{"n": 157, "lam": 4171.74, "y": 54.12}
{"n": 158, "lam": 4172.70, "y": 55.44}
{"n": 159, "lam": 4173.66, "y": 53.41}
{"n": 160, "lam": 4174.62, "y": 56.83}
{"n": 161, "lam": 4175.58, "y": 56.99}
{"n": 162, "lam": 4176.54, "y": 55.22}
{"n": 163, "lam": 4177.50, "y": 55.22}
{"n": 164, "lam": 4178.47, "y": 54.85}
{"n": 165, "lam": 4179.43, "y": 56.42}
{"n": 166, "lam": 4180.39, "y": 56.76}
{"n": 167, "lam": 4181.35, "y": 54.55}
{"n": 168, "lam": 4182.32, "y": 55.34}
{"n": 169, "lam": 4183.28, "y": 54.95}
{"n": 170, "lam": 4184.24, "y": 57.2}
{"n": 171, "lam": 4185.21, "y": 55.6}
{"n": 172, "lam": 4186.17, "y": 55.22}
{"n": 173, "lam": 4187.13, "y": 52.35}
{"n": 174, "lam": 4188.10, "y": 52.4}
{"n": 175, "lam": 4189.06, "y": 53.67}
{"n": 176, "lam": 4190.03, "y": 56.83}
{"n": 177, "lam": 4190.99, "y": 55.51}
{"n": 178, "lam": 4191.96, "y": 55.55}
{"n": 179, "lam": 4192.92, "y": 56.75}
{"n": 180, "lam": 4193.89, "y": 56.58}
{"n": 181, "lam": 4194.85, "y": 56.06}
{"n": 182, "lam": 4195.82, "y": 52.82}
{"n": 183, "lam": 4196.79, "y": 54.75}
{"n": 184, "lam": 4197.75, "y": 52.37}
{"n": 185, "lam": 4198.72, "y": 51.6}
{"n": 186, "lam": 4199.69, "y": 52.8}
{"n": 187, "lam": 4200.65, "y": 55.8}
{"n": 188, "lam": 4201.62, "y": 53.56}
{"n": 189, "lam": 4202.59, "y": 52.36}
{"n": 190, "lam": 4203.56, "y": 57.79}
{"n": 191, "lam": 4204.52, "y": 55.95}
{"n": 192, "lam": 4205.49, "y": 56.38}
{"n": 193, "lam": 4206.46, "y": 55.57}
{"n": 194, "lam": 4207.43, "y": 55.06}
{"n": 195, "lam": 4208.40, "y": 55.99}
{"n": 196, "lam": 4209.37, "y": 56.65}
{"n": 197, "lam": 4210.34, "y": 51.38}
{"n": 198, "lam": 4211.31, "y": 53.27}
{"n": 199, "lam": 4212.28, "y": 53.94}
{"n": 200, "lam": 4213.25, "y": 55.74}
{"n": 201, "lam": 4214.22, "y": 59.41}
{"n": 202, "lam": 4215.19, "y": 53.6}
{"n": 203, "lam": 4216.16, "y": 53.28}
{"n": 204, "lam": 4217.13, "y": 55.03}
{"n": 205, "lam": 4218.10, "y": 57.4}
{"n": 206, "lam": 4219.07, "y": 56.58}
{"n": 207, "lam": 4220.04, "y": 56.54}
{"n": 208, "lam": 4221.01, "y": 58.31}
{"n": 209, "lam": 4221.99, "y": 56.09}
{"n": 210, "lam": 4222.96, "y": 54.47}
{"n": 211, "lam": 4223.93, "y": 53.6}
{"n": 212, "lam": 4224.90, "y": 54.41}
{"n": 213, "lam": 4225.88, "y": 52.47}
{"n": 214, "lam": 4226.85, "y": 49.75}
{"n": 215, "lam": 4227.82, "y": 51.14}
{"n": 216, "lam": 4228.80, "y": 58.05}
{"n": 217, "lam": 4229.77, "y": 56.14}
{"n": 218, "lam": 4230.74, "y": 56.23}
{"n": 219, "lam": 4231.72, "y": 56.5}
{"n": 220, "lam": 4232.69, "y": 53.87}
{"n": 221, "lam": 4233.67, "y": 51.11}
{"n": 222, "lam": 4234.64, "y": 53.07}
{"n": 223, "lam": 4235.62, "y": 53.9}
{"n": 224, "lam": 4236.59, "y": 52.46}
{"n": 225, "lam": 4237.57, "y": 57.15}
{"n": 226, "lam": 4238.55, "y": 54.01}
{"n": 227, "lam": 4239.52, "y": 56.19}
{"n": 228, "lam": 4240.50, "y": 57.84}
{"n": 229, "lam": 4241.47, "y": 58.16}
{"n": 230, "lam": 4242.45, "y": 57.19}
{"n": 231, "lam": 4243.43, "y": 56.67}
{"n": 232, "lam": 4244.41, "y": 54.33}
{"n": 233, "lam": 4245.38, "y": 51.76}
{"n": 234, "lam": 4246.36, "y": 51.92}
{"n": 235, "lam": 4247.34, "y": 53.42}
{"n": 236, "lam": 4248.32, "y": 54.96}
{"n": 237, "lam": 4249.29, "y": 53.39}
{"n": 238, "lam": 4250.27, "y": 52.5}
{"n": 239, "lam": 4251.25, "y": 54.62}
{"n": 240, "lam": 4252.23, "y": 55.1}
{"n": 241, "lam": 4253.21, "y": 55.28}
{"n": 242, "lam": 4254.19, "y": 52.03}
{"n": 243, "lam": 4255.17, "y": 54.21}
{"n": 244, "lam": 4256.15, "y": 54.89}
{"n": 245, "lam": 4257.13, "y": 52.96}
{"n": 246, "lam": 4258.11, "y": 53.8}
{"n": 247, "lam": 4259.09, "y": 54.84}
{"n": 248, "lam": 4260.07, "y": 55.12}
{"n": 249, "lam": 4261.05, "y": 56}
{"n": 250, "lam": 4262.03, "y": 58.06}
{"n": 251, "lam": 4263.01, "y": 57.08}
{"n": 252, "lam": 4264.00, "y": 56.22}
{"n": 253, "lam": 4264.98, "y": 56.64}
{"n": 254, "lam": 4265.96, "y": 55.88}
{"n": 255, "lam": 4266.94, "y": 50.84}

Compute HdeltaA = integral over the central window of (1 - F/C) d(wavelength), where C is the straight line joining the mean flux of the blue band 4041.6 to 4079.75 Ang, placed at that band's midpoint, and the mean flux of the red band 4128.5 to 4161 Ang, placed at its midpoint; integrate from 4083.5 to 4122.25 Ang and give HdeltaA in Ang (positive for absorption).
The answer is 4.0 Ang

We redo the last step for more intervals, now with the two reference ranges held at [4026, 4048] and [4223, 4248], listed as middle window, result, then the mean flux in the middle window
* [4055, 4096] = 0.58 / 54.5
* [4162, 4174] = -0.08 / 55.1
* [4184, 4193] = -0.05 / 55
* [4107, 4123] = 0.35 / 53.9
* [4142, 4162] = -0.17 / 55.4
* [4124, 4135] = -0.08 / 55.4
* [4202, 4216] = -0.15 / 55.2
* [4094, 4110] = 3.13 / 44.4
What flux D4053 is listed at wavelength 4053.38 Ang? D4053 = 55.75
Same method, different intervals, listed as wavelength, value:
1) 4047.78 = 59.31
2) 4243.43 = 56.67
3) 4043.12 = 57.45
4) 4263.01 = 57.08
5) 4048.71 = 59.36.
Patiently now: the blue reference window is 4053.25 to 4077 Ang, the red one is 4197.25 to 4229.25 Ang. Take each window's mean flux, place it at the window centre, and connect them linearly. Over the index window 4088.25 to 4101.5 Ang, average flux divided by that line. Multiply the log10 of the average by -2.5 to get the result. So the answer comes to 0.15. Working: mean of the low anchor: 55.5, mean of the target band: 48.1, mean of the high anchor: 54.7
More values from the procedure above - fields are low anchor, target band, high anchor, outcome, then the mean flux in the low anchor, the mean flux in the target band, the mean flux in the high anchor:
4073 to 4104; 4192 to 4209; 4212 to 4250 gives -0.02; 50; 54.9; 54.9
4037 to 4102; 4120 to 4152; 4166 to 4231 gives -0.02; 53.7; 55.5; 55.1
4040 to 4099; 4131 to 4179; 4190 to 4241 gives -0.01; 54.7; 55.5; 54.9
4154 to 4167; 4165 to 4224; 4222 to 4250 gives 0.00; 55.5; 55.2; 54.5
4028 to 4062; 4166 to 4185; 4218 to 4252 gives -0.01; 56.1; 55.7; 54.7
